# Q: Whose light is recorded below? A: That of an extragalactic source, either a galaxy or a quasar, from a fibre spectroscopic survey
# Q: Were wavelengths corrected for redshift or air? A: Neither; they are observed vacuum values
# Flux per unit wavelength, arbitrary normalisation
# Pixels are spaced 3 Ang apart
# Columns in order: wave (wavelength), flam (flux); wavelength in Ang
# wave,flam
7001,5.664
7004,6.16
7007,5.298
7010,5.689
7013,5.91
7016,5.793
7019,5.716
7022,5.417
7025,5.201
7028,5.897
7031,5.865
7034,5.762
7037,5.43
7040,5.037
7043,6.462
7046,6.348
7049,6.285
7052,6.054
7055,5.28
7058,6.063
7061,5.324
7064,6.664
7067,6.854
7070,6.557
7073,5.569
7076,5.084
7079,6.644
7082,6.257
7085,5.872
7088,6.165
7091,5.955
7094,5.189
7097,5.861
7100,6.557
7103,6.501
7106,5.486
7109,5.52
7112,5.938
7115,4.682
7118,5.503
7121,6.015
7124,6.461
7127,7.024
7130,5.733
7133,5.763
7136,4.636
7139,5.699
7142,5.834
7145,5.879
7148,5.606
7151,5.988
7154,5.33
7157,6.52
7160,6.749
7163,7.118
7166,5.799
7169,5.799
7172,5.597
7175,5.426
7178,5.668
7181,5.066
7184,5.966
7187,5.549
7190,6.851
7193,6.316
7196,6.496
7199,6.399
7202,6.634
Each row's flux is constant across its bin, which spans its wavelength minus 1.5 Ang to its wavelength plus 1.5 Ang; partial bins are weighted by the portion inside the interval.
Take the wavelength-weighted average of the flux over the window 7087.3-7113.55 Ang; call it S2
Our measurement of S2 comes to 5.9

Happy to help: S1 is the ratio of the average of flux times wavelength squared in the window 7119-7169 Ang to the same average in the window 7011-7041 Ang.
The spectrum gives 1.1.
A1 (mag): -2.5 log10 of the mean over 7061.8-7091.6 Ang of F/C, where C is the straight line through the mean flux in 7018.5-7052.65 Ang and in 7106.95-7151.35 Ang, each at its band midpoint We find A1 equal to -0.07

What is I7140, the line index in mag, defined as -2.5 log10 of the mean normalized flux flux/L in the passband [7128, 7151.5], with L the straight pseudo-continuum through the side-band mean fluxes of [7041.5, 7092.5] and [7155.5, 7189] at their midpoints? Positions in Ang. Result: 0.06 mag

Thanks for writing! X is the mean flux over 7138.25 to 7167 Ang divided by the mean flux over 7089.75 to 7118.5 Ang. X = 1.1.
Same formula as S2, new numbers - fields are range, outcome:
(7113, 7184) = 5.83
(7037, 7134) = 5.95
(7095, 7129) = 5.94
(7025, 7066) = 5.87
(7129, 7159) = 5.72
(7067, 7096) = 5.97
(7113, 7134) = 5.89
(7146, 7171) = 6.1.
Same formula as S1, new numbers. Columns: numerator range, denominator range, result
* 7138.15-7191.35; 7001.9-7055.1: 1.07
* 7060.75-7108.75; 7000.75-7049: 1.07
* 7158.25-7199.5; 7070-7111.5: 1.05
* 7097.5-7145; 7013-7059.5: 1.03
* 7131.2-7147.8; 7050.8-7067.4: 0.95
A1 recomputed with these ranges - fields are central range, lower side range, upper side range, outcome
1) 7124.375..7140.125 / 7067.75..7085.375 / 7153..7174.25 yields 0.05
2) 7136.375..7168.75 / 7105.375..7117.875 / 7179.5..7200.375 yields -0.04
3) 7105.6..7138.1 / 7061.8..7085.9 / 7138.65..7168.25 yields 0.07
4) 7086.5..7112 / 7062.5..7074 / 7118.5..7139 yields 0.05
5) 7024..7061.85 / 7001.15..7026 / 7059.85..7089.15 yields 0.02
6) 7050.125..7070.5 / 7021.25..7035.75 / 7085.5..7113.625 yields -0.06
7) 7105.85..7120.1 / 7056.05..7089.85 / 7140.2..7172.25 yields 0.12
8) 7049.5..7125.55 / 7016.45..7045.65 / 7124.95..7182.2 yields -0.03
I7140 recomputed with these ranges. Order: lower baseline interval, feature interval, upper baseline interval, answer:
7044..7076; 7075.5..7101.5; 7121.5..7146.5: 0.001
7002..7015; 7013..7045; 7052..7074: 0.036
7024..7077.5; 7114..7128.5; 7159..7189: -0.019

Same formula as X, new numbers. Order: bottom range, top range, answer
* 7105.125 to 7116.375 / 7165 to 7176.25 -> 1.05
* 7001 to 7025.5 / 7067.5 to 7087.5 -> 1.07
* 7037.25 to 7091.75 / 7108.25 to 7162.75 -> 0.97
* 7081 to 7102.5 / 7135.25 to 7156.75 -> 0.94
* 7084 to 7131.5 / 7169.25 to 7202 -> 1.01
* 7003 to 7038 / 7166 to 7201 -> 1.04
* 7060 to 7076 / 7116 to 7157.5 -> 0.95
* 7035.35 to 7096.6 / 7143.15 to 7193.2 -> 1.00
